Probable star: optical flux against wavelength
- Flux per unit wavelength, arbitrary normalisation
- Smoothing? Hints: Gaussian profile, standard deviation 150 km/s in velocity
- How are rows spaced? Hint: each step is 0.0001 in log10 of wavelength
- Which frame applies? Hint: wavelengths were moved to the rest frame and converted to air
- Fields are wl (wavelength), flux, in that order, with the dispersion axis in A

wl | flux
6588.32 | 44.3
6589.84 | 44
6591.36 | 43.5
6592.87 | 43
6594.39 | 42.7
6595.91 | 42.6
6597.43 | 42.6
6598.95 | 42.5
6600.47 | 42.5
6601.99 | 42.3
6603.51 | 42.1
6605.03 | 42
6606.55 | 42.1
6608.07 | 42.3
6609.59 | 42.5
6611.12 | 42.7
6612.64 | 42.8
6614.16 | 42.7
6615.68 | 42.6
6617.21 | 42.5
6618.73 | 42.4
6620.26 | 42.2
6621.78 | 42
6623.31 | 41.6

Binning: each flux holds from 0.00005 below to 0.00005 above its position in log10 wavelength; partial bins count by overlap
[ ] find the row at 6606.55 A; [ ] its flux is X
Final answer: 42.1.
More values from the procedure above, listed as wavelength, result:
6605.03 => 42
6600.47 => 42.5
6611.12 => 42.7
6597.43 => 42.6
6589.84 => 44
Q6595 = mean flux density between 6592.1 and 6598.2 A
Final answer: 42.7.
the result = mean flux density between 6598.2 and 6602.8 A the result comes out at 42.4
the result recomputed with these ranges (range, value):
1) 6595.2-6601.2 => 42.5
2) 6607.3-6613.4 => 42.6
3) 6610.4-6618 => 42.7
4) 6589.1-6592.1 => 43.7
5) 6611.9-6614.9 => 42.8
